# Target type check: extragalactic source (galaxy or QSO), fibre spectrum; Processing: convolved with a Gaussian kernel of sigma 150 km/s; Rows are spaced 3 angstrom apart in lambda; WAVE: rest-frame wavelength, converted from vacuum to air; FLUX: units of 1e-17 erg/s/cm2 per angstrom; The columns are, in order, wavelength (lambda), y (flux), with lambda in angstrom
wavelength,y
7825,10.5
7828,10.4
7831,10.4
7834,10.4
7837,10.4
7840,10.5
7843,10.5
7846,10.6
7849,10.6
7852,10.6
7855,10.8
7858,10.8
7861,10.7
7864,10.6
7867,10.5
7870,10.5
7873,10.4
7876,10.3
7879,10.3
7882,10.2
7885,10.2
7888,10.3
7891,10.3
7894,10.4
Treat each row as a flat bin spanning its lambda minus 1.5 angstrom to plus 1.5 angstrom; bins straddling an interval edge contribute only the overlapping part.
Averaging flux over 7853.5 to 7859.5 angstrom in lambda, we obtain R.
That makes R 10.8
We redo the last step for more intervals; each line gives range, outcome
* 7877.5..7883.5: 10.2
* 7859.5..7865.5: 10.6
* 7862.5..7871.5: 10.5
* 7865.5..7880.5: 10.4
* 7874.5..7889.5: 10.3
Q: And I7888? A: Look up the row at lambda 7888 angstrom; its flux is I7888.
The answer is 10.3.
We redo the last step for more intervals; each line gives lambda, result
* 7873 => 10.4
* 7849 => 10.6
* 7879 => 10.3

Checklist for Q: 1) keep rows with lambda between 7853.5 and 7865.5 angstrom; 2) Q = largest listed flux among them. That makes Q 10.8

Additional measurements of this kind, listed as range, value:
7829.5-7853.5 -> 10.6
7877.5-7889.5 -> 10.3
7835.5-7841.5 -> 10.5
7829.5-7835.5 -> 10.4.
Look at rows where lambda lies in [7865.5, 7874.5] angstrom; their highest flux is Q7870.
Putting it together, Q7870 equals 10.5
